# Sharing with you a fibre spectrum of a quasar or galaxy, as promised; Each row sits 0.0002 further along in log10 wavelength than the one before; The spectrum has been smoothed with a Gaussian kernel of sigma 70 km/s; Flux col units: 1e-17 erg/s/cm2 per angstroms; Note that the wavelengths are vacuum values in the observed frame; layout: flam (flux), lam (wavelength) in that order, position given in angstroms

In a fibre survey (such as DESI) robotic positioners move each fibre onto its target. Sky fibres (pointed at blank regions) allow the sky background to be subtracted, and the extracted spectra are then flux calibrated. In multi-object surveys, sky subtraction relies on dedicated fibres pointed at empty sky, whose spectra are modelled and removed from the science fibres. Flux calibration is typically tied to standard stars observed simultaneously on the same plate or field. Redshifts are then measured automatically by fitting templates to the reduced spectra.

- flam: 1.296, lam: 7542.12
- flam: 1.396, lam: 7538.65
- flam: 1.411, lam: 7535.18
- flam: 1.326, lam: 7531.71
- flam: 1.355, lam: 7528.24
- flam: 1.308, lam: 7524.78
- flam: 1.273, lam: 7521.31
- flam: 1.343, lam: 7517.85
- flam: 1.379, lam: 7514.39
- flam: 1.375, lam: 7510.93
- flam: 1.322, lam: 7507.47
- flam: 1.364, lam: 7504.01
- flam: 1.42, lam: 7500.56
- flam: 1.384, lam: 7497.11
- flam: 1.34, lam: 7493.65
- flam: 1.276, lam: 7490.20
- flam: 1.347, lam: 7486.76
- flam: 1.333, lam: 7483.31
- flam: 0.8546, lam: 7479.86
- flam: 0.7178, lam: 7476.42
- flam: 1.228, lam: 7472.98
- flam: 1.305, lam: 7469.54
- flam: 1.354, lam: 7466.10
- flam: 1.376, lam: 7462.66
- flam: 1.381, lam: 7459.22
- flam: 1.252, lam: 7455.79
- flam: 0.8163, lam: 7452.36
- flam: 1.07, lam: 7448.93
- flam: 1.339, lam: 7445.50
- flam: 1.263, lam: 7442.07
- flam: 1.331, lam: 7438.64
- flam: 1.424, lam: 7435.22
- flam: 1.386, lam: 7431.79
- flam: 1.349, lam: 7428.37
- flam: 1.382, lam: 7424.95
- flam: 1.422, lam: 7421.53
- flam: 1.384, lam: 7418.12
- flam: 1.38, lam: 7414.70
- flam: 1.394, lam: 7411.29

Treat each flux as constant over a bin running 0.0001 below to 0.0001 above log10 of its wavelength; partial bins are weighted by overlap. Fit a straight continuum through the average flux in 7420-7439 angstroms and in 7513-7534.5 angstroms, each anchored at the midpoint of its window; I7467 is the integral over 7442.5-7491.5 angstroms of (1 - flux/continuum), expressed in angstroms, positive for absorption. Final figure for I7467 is 6.3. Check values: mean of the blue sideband 1.39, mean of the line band 1.19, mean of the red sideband 1.33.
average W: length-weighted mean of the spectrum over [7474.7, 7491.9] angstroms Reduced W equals 1.11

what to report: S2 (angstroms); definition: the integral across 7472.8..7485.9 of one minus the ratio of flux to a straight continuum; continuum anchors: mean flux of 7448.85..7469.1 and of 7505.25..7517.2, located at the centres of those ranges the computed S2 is 2.5 angstroms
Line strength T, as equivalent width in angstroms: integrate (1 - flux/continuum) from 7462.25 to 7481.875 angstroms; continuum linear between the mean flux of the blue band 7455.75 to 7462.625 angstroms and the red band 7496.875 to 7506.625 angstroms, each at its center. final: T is 3.3 angstroms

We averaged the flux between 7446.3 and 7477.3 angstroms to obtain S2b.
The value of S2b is 1.18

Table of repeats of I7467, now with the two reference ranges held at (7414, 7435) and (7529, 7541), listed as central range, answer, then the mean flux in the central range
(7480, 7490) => 0.9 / 1.25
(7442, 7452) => 1.6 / 1.16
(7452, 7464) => 1.2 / 1.25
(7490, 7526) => 0.7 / 1.35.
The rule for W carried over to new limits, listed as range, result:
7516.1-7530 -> 1.32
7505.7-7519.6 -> 1.35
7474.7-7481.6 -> 0.787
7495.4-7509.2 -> 1.37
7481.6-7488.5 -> 1.34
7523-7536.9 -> 1.35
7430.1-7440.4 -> 1.38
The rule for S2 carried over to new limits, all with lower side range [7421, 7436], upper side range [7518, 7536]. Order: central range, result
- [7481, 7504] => 0.21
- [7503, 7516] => -0.18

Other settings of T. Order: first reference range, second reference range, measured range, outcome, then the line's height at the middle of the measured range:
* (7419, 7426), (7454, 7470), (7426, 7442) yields 0.2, 1.38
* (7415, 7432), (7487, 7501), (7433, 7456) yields 2.7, 1.37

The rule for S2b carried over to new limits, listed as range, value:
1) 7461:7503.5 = 1.25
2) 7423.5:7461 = 1.27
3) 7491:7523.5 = 1.35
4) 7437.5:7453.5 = 1.17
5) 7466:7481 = 1.07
